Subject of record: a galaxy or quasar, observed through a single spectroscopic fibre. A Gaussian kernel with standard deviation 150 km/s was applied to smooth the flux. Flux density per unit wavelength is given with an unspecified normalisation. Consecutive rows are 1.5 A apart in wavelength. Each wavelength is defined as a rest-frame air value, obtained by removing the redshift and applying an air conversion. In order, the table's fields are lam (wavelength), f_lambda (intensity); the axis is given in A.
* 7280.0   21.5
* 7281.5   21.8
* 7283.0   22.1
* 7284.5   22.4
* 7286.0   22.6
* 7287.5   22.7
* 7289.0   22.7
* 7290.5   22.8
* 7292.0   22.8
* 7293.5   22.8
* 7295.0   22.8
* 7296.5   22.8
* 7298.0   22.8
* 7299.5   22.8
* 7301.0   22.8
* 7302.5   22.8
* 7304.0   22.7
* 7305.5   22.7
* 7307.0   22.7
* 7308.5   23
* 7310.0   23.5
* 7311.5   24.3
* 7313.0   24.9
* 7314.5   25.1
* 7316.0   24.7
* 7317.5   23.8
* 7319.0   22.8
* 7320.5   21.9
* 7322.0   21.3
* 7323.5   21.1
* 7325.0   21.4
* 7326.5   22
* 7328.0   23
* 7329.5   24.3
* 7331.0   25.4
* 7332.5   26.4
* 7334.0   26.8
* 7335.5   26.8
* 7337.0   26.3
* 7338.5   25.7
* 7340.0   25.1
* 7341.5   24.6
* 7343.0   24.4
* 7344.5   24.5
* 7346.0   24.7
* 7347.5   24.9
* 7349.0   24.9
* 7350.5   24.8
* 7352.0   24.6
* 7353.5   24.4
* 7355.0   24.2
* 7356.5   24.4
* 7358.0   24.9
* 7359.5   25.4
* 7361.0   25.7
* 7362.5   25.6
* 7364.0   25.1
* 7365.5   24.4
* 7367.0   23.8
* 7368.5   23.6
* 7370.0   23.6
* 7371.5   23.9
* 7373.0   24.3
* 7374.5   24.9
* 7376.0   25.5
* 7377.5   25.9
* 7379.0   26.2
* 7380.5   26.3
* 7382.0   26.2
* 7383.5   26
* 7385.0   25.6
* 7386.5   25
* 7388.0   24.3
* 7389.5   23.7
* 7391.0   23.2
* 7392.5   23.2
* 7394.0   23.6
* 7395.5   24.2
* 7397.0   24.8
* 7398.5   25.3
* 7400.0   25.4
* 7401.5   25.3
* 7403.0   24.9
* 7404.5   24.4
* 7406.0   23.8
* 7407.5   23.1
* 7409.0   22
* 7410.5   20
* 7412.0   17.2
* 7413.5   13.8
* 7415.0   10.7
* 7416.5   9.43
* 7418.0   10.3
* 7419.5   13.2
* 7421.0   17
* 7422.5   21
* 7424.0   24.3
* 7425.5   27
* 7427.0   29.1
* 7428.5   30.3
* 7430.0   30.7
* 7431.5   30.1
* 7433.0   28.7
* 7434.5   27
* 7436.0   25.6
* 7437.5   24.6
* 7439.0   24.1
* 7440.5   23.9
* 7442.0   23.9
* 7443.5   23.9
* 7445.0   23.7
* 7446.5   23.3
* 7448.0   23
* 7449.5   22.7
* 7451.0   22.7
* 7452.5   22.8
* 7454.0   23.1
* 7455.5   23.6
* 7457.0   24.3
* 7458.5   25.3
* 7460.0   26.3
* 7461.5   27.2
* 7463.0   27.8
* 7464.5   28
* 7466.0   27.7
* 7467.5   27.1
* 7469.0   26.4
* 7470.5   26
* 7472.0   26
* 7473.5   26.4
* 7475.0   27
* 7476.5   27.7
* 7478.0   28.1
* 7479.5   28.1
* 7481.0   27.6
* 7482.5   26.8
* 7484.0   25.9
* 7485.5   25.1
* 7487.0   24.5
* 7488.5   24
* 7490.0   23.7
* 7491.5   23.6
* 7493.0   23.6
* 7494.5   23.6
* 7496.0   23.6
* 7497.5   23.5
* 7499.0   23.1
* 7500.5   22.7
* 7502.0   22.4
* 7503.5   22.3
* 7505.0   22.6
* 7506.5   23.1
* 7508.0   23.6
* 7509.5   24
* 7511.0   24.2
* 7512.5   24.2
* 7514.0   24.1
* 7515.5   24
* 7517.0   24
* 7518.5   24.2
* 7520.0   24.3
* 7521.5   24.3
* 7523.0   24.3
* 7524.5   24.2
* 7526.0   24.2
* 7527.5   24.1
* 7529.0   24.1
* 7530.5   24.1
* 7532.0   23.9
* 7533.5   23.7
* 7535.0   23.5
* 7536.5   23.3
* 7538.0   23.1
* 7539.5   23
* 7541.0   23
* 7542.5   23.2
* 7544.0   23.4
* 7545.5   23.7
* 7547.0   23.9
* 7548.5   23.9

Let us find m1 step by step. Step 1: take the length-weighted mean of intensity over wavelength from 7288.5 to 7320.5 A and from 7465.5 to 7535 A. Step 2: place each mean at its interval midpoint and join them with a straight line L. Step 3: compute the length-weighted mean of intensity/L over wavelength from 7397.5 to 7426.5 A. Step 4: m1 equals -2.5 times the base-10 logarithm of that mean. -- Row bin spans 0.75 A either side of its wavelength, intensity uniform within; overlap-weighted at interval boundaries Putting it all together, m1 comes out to 0.20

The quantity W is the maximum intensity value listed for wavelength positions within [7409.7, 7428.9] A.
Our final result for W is 30.3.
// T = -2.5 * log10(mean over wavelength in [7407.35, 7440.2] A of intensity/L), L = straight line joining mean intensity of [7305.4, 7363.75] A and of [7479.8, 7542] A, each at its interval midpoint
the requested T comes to 0.11 mag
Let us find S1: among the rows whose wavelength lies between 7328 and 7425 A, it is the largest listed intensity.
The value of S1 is 26.8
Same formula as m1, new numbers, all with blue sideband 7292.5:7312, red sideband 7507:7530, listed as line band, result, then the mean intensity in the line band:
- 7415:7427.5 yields 0.281 mag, 18.2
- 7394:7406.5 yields -0.056 mag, 24.7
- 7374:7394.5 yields -0.072 mag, 25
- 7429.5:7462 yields -0.056 mag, 25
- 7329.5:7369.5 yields -0.083 mag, 25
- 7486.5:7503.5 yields 0.026 mag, 23.4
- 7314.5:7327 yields 0.024 mag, 22.5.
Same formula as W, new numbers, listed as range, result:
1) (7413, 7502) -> 30.7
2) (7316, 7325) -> 24.7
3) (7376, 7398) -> 26.3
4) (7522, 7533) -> 24.3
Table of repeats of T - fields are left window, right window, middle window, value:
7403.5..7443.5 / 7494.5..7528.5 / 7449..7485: -0.138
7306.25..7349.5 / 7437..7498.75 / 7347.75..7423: 0.075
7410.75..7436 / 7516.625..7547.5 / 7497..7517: -0.008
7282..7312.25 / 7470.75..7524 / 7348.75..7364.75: -0.070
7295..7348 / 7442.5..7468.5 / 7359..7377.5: -0.022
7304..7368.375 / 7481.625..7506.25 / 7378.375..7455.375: 0.038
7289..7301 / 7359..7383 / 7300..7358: -0.011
